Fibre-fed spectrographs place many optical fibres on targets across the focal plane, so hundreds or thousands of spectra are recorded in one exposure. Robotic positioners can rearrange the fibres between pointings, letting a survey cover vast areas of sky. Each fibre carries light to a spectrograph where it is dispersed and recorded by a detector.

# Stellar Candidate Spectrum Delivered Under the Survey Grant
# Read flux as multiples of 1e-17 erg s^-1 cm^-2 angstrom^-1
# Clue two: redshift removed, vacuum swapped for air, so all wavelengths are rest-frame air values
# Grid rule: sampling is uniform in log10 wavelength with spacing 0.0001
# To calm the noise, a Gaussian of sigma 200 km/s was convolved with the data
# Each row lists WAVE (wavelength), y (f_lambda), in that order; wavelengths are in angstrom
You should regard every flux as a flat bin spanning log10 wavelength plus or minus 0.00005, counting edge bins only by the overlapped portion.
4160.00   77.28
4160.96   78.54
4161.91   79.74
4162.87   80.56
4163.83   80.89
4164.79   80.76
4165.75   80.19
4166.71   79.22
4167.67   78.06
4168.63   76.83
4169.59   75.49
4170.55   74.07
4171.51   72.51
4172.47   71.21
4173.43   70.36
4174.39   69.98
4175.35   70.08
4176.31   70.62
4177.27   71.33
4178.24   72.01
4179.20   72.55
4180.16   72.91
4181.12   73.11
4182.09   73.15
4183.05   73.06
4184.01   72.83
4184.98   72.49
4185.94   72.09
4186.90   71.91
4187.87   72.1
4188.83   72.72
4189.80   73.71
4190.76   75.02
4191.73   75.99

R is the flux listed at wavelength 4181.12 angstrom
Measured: 73.11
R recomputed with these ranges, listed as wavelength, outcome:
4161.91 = 79.74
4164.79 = 80.76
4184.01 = 72.83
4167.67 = 78.06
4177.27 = 71.33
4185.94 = 72.09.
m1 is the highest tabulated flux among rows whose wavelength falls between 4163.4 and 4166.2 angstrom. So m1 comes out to 80.89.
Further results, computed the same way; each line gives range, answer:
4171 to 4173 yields 72.51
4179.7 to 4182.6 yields 73.15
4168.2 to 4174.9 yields 76.83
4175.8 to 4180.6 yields 72.91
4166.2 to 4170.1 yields 79.22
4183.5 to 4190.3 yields 73.71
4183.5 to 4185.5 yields 72.83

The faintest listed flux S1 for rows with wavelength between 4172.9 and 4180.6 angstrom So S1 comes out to 69.98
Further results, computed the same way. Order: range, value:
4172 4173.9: 70.36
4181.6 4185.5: 72.49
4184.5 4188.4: 71.91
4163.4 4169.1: 76.83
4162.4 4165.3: 80.56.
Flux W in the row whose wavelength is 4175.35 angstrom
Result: 70.08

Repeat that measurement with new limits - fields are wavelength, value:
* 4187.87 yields 72.1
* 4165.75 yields 80.19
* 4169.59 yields 75.49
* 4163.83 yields 80.89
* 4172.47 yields 71.21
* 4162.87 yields 80.56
